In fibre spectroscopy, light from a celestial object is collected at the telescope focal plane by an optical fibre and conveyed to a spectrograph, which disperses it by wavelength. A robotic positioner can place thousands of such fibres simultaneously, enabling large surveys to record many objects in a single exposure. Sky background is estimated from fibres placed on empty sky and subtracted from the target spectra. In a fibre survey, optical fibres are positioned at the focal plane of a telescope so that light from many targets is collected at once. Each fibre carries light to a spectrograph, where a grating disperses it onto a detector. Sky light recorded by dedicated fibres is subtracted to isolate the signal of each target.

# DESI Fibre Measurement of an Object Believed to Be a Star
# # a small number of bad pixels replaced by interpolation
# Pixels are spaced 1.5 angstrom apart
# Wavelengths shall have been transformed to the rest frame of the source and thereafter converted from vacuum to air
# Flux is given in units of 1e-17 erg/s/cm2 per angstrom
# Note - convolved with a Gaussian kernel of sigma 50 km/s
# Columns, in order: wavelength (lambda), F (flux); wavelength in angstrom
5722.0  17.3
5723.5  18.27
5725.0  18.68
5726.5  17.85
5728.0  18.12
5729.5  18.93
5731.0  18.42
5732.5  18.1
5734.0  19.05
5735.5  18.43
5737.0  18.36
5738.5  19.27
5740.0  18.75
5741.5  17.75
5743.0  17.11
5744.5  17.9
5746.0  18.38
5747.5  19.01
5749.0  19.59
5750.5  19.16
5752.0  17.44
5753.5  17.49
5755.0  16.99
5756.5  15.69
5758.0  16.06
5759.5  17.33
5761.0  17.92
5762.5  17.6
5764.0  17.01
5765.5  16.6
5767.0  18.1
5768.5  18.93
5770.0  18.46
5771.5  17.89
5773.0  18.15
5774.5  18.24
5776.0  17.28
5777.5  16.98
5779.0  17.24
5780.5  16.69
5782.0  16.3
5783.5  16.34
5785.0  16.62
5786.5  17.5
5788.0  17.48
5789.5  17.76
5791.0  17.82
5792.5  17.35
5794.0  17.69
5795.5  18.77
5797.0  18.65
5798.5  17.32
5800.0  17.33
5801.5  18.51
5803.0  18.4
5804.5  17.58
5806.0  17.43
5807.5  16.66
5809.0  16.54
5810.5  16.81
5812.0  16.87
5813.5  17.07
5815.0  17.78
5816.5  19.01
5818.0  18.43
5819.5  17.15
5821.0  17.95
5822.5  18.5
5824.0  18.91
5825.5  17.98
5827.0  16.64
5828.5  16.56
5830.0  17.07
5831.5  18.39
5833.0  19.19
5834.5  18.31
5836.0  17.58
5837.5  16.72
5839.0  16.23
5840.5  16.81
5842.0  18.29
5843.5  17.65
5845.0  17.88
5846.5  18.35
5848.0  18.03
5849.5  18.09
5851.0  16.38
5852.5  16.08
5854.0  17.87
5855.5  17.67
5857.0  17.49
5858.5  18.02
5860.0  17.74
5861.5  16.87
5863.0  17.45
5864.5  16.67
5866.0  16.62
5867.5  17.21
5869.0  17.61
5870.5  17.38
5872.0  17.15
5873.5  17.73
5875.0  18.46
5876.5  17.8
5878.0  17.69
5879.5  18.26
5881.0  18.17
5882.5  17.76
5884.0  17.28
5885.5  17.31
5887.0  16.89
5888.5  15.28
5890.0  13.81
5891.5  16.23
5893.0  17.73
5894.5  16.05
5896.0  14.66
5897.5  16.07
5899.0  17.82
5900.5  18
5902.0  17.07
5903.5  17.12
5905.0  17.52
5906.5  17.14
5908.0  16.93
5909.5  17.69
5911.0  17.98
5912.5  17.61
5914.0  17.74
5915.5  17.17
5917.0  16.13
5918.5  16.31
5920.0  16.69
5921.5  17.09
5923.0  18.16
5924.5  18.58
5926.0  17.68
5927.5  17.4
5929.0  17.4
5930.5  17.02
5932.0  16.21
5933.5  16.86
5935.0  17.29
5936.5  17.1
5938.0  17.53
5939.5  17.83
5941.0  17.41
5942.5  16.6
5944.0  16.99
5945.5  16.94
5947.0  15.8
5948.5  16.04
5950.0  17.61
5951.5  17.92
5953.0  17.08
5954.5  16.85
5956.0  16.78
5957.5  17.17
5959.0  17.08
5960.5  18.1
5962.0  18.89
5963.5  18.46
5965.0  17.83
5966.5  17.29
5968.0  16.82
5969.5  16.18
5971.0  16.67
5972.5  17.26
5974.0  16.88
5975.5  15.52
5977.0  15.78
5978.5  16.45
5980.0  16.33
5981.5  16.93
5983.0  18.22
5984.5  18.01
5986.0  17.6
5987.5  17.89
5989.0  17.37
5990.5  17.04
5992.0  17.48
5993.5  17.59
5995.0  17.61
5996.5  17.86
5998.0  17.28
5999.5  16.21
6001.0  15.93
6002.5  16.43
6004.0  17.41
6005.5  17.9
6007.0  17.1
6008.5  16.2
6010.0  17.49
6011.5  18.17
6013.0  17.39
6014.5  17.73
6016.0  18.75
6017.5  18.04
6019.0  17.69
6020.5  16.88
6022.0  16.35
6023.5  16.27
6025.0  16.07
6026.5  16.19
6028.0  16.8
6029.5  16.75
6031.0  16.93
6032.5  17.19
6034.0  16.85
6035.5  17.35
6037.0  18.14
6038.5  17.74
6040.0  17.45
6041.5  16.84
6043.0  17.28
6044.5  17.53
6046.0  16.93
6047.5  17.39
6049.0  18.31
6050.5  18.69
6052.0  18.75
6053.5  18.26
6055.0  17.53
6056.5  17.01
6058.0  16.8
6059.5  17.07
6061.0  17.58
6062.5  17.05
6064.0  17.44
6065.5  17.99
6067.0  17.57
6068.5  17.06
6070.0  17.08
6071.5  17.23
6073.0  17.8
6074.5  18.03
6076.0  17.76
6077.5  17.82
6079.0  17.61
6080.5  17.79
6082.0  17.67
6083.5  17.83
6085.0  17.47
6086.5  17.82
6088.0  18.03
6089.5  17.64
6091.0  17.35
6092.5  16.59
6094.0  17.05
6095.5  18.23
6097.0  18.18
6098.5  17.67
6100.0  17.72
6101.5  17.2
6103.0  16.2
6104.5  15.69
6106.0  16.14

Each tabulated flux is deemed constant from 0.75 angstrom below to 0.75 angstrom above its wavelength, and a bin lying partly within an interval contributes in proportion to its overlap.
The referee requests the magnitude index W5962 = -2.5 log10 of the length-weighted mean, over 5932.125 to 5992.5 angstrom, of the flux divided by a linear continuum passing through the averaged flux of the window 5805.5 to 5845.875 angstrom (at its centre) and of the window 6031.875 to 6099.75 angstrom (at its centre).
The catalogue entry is 0.03 mag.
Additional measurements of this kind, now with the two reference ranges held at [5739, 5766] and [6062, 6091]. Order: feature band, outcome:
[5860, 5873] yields 0.03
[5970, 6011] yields 0.04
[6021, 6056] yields 0.02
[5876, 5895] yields 0.04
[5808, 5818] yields 0.02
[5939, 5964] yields 0.02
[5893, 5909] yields 0.05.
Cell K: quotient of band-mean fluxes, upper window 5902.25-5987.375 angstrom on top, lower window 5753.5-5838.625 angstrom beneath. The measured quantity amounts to 0.98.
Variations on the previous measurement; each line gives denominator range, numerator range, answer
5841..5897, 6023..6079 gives 1.01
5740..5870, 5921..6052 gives 0.98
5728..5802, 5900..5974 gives 0.97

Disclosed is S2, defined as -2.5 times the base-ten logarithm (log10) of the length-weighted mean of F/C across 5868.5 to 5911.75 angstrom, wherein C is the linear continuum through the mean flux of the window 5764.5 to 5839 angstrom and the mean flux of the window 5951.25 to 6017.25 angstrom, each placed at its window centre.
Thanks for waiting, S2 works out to 0.02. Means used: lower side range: 17.6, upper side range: 17.2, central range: 17.1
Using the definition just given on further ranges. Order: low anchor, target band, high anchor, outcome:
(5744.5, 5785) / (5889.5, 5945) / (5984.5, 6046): 0.02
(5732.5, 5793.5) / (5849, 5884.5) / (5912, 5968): 0.00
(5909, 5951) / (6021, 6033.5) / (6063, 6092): 0.06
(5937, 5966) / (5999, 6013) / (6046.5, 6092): 0.03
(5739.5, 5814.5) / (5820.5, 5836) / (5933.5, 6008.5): -0.03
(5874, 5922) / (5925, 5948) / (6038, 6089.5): 0.01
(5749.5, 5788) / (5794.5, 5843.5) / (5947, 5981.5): -0.02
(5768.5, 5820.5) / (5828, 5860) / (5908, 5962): -0.01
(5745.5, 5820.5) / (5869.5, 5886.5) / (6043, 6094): -0.01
